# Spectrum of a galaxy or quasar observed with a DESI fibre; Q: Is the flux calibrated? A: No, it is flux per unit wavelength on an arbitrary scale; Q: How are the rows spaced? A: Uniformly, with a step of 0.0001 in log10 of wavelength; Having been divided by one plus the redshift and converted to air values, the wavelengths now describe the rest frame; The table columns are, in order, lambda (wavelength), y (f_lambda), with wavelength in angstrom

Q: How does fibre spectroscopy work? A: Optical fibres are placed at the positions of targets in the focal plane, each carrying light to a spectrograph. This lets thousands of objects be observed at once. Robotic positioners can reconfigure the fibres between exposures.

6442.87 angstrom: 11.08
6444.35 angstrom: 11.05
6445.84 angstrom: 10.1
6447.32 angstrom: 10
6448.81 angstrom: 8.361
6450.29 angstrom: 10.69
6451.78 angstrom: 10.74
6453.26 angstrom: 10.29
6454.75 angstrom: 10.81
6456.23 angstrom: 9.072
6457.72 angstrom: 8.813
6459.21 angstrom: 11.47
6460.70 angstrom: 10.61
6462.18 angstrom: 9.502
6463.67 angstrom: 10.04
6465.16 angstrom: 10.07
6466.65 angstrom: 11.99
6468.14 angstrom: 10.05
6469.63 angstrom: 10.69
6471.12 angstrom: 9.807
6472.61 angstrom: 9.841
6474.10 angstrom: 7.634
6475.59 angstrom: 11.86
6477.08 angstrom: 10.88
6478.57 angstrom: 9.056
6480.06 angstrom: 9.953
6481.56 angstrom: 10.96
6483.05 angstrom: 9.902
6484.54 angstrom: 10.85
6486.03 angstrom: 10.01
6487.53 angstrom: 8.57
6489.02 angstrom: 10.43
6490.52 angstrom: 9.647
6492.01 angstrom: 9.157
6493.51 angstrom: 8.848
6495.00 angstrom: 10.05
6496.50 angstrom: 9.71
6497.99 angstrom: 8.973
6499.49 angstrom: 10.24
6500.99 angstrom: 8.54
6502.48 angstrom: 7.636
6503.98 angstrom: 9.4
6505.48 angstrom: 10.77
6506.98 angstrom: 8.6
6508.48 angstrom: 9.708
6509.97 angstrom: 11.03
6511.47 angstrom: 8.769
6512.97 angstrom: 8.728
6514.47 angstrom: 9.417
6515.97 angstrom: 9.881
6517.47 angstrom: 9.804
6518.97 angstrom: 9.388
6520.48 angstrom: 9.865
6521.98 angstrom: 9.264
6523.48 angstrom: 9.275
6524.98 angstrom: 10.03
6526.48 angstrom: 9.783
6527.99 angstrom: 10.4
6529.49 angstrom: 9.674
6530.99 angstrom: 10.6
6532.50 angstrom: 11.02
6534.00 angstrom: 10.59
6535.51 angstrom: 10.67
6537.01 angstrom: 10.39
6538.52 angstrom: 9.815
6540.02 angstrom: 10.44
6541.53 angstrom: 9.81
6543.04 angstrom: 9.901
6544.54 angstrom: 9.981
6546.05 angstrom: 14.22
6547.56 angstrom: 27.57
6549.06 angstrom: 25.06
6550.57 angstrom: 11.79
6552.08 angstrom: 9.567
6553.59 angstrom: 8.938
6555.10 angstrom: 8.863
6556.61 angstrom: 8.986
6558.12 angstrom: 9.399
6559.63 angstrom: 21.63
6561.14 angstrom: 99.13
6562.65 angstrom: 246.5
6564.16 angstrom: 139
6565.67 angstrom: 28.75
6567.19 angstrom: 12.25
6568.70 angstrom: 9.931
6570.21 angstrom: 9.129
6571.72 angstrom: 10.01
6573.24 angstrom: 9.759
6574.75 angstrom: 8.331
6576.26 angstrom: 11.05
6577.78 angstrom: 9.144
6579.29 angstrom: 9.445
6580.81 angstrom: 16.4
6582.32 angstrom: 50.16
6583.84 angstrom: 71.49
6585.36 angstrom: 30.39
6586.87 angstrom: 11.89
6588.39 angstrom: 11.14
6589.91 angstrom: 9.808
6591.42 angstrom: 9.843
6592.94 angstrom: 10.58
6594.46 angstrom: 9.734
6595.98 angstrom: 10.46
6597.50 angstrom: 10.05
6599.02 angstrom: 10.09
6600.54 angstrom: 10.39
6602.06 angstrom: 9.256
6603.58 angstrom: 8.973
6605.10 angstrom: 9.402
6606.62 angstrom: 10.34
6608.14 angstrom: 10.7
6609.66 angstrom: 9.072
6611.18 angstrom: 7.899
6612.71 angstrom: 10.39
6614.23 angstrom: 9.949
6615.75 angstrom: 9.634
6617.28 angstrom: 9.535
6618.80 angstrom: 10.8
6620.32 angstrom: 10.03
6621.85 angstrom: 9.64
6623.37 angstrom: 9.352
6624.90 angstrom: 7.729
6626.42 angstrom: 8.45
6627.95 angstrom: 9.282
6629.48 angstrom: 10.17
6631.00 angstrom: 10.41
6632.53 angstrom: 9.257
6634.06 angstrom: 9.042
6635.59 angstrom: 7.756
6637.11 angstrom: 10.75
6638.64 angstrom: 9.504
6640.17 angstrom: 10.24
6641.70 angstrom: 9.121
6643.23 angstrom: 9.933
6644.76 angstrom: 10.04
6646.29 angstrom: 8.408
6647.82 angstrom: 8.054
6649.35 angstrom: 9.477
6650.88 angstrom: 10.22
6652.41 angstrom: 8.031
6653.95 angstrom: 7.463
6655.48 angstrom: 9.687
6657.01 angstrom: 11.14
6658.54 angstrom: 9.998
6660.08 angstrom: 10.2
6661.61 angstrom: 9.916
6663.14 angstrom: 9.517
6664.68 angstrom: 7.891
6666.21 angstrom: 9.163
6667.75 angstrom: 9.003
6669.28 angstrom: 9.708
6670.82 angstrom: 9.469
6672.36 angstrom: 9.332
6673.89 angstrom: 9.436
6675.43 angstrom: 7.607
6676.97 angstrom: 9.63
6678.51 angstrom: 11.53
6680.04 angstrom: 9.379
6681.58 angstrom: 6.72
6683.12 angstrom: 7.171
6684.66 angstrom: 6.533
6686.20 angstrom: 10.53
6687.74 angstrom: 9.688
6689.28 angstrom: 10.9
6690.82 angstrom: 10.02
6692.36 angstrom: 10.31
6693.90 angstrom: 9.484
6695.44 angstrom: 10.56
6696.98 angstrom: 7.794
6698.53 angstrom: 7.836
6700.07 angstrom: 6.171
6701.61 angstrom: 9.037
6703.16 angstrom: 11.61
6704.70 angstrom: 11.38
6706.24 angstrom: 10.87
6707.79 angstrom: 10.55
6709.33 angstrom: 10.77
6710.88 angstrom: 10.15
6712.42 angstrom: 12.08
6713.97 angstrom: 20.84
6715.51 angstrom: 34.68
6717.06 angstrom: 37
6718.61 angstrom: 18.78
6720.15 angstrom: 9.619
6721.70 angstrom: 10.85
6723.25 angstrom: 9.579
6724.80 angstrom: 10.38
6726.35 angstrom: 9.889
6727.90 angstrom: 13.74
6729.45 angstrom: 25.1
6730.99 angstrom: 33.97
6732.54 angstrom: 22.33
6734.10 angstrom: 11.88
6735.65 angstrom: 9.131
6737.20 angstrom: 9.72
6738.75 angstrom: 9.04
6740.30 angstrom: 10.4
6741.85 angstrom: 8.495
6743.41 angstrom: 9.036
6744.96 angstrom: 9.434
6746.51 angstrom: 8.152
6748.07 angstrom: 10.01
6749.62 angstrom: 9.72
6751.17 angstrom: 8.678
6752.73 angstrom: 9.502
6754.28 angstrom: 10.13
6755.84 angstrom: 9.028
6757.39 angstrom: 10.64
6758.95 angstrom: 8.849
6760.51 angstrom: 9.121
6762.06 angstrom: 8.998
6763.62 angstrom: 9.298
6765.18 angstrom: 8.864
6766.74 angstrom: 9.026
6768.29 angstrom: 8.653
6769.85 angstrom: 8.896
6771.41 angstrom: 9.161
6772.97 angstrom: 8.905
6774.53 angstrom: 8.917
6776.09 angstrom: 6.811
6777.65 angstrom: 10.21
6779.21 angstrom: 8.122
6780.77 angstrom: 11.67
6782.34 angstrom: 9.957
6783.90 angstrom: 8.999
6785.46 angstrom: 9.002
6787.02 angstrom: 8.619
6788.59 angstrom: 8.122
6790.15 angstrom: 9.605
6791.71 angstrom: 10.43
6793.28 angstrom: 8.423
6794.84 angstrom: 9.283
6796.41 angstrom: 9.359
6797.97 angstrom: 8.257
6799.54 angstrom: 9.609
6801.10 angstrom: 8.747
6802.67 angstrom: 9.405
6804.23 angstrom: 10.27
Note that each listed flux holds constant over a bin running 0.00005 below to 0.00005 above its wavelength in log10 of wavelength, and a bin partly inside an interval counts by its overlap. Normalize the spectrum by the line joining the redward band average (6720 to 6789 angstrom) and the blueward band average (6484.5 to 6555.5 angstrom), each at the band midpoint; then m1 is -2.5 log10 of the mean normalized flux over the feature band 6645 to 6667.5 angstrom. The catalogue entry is 0.15 mag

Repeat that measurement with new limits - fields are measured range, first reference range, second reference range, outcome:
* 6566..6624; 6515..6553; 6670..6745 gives -0.14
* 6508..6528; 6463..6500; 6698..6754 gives 0.09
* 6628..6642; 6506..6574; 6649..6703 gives 0.32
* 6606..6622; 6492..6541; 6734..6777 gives -0.04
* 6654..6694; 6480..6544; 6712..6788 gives 0.21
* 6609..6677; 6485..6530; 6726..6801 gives 0.07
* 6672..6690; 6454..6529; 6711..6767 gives 0.35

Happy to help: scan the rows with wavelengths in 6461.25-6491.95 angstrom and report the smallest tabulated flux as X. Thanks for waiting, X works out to 7.634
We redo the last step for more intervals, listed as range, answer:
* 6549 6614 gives 7.899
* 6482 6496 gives 8.57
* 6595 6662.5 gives 7.463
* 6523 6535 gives 9.275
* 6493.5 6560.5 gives 7.636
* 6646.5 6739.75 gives 6.171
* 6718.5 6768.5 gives 8.152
